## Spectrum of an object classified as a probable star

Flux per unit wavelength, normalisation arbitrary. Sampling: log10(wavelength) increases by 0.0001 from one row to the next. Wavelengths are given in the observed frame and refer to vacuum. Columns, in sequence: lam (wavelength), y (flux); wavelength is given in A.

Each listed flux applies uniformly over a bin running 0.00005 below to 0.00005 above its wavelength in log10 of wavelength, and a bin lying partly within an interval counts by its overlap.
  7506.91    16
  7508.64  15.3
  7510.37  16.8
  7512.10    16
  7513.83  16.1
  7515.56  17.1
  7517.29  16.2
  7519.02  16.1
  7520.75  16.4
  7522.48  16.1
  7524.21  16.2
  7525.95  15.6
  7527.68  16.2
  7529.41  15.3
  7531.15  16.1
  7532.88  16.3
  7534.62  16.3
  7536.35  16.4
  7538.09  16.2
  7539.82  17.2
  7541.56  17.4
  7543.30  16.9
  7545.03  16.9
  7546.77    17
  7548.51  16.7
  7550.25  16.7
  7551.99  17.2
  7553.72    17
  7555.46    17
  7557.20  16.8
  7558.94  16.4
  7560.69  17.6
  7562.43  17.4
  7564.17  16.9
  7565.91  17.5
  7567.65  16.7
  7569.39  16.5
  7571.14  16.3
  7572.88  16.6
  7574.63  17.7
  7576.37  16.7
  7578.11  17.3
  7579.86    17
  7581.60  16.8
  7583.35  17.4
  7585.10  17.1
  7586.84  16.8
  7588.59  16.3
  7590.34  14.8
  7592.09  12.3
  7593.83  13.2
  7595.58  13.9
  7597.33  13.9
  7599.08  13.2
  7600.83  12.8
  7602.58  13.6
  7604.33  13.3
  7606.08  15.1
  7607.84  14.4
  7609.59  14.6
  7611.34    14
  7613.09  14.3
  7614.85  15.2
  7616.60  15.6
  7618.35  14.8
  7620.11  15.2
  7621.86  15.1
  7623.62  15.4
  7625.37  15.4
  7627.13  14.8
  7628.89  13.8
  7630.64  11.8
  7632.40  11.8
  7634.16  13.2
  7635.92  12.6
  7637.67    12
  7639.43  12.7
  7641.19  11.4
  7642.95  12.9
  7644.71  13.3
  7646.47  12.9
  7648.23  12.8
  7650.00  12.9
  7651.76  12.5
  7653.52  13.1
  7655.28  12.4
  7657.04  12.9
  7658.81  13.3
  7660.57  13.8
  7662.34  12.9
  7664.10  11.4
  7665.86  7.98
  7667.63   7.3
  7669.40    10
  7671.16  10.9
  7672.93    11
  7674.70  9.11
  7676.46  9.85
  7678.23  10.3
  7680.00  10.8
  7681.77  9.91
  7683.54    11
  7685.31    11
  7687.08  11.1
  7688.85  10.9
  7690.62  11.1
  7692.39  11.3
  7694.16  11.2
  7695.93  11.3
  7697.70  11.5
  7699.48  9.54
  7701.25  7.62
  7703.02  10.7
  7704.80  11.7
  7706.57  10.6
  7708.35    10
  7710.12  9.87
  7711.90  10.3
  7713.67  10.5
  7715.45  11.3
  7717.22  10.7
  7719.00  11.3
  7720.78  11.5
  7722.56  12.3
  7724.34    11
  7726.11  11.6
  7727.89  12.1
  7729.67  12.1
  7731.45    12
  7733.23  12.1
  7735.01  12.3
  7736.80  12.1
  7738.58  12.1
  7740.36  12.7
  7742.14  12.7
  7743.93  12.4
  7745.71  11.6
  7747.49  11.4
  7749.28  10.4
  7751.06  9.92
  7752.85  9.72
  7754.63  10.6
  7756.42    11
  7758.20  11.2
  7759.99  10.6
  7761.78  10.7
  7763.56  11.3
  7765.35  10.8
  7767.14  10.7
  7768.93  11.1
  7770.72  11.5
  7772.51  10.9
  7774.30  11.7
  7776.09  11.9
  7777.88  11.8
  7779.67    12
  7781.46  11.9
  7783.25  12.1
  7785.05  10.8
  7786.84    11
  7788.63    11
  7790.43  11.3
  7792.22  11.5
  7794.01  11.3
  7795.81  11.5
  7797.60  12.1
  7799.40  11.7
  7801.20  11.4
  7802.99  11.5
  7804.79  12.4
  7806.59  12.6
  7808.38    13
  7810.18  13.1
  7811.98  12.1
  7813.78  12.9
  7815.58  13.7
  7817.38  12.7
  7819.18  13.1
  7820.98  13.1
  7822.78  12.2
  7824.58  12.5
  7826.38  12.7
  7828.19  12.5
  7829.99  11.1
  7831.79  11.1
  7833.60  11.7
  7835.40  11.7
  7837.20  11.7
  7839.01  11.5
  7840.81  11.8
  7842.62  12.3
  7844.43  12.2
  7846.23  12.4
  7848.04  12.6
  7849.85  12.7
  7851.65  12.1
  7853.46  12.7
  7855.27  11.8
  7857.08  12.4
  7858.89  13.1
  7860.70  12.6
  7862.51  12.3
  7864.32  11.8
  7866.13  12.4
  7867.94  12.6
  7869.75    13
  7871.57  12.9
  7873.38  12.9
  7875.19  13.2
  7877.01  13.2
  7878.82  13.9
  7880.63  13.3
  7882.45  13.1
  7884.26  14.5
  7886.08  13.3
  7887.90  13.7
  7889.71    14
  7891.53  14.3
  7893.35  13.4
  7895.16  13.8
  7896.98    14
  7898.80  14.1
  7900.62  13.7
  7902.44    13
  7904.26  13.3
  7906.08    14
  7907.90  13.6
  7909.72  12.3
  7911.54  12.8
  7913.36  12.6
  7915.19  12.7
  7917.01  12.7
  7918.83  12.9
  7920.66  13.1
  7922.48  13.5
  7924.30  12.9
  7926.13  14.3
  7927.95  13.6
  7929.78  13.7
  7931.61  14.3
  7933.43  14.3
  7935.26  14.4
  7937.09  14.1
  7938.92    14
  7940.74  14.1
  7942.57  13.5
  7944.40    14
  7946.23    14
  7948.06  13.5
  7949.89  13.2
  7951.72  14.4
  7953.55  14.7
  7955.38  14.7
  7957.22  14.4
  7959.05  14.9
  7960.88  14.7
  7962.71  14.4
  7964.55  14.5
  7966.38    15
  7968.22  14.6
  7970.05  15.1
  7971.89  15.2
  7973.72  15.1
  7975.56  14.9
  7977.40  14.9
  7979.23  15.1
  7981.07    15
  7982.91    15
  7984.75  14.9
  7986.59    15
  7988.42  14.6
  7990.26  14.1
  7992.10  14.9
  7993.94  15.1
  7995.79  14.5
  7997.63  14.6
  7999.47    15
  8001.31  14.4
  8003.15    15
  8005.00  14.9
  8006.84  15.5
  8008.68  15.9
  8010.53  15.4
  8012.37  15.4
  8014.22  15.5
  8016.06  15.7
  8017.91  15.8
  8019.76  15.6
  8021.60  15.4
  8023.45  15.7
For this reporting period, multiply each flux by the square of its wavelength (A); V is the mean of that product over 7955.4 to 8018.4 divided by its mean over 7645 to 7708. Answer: 1.5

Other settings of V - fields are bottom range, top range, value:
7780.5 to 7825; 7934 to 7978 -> 1.24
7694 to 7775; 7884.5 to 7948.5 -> 1.28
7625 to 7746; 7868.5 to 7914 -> 1.23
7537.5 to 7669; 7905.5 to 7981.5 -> 1.04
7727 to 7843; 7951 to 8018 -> 1.34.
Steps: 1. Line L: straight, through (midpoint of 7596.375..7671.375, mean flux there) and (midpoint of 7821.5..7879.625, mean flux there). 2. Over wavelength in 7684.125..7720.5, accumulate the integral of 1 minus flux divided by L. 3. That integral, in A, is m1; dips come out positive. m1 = 6.18 A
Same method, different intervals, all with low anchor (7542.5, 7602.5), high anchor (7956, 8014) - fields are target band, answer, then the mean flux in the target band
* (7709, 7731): 6.3 A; 11.2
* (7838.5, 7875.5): 6.9 A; 12.4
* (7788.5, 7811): 5.2 A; 11.9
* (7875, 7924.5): 5.8 A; 13.4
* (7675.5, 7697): 6.8 A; 10.8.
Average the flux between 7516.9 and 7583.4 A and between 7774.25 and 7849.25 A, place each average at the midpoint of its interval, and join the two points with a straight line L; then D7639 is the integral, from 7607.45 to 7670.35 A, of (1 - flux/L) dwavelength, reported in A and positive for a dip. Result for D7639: 8.7 A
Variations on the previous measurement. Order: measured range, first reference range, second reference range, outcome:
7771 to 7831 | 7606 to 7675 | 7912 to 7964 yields 6.21 A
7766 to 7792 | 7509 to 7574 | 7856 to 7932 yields 5.32 A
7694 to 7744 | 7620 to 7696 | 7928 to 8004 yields 4.91 A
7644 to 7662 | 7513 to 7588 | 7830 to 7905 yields 2.86 A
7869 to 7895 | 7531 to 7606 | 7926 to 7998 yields 2.33 A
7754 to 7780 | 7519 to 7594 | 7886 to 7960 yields 6.50 A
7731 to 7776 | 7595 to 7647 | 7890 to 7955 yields 7.77 A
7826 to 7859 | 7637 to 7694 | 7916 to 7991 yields 2.78 A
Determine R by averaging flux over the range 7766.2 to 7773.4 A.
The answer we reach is 11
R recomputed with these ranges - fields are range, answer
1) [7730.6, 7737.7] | 12.1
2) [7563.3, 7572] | 16.8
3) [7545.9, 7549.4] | 16.8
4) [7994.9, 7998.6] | 14.6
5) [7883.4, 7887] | 13.9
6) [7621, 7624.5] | 15.3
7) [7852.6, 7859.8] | 12.5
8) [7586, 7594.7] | 14.7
